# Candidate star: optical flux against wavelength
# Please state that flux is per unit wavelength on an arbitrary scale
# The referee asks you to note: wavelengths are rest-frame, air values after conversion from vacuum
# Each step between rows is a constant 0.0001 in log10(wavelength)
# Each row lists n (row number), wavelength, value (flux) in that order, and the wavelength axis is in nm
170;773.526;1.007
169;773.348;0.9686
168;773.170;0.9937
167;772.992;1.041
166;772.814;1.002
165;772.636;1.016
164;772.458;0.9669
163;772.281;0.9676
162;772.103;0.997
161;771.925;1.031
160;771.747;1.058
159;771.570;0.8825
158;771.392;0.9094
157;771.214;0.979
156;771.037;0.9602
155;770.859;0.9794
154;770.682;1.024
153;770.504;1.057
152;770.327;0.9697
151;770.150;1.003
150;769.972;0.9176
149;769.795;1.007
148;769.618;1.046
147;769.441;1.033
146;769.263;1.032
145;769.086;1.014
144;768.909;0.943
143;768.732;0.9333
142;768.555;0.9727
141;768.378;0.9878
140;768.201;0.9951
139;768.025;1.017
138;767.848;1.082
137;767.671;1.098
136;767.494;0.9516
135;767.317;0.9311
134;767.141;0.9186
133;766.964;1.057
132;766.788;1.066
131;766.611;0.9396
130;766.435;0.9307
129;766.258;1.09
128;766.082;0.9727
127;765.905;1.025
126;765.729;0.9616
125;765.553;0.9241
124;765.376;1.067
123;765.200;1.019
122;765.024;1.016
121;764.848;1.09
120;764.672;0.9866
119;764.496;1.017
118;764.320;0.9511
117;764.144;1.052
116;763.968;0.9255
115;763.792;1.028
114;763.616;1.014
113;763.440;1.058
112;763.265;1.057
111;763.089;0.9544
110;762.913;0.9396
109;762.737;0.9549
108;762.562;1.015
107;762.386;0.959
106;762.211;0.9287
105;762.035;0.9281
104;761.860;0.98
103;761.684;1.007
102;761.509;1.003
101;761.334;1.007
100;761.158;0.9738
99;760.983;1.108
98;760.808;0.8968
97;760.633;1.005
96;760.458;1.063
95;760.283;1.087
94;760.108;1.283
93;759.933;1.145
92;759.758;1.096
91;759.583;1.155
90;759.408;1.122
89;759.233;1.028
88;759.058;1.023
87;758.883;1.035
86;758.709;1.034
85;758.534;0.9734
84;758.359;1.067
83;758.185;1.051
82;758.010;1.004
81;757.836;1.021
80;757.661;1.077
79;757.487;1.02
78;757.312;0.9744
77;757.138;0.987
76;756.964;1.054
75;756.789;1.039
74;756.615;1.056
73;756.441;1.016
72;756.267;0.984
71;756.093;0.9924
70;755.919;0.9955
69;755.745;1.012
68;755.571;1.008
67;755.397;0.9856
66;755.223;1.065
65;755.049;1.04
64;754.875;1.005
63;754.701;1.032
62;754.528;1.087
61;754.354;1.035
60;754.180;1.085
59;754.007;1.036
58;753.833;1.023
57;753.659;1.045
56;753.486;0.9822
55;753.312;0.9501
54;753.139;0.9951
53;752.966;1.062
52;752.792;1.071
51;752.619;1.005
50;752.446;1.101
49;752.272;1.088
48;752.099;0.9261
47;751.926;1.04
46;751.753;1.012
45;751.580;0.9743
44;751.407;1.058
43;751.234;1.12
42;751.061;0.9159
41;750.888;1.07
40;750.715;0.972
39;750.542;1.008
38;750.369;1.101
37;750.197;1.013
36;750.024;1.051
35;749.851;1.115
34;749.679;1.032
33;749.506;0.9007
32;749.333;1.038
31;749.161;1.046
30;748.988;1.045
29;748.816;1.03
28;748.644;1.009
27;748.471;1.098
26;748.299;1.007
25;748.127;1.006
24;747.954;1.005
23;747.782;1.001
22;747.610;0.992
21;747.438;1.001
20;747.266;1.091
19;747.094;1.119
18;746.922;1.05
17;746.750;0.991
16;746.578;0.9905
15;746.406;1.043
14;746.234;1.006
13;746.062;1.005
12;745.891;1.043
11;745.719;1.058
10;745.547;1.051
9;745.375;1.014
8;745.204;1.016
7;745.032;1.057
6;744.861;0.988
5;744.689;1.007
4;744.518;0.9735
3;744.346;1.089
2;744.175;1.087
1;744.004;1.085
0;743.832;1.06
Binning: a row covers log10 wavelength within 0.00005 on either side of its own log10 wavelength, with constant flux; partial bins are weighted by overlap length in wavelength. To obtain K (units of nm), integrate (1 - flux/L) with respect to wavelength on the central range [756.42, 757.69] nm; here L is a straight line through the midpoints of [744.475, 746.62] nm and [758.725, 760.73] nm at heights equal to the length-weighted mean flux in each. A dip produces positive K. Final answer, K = 0.06 nm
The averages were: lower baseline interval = 1.02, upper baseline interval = 1.09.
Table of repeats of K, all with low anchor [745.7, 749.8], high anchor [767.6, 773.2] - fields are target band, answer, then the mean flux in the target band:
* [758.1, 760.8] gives -0.16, 1.07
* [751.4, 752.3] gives 0.01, 1.01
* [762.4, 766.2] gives 0.01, 1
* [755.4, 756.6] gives 0.01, 1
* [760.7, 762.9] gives 0.06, 0.979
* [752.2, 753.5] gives -0.02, 1.03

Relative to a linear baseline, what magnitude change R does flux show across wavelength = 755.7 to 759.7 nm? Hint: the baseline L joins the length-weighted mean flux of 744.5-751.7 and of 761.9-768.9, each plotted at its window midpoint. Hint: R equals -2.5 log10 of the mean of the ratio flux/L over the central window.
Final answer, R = -0.02 mag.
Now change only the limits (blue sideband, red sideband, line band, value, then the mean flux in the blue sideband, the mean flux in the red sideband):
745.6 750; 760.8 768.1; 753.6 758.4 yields -0.01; 1.03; 0.999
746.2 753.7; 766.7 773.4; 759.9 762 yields -0.03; 1.03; 0.995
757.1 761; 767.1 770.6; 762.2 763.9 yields 0.04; 1.05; 0.997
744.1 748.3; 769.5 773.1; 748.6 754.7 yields -0.01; 1.03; 0.991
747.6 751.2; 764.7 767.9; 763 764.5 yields 0.00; 1.02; 1.01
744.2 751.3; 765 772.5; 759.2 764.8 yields -0.02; 1.03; 0.994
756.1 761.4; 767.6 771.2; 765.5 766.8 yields 0.03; 1.05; 1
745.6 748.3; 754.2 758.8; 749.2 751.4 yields 0.00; 1.03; 1.02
